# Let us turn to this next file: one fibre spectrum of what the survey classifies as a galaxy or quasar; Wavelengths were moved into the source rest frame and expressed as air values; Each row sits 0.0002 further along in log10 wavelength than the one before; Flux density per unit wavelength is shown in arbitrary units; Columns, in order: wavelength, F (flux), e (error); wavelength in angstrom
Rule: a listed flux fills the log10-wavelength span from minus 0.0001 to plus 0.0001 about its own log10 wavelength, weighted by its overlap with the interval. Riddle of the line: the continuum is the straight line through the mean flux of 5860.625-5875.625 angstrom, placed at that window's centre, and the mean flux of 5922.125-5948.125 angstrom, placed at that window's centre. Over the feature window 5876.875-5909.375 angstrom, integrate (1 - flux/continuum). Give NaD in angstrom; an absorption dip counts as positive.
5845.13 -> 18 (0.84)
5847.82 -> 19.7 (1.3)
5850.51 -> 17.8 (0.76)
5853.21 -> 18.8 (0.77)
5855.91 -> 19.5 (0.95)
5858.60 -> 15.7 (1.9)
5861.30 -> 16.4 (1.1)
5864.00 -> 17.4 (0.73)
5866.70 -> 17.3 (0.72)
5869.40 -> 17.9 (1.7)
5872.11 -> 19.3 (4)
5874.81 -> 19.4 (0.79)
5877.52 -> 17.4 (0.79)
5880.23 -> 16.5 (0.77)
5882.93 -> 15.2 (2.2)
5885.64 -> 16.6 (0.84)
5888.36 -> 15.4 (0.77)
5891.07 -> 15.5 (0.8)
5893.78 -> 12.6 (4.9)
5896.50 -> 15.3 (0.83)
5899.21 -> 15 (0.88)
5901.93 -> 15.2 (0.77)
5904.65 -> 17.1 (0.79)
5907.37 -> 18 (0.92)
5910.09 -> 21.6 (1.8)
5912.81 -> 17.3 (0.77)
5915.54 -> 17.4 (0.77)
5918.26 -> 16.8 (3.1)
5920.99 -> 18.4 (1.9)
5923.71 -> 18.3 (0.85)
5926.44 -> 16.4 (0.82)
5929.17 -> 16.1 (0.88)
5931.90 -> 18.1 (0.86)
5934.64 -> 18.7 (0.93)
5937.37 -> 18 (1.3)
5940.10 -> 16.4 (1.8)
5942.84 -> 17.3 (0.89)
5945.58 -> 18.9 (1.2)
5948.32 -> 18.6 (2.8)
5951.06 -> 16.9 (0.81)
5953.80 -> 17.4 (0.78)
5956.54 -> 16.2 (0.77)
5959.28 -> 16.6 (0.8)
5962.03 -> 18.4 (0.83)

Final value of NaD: 3.5 angstrom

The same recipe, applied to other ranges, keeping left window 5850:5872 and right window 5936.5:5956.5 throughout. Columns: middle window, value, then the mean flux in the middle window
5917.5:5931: 0.25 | 17.3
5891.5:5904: 2.04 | 14.7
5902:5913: -0.40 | 18.2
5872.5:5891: 0.89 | 16.8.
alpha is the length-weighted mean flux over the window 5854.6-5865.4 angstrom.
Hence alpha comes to 17.3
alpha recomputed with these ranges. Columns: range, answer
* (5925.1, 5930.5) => 16.2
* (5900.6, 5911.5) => 18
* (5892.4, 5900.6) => 14.3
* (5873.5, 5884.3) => 17.1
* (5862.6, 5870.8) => 17.5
